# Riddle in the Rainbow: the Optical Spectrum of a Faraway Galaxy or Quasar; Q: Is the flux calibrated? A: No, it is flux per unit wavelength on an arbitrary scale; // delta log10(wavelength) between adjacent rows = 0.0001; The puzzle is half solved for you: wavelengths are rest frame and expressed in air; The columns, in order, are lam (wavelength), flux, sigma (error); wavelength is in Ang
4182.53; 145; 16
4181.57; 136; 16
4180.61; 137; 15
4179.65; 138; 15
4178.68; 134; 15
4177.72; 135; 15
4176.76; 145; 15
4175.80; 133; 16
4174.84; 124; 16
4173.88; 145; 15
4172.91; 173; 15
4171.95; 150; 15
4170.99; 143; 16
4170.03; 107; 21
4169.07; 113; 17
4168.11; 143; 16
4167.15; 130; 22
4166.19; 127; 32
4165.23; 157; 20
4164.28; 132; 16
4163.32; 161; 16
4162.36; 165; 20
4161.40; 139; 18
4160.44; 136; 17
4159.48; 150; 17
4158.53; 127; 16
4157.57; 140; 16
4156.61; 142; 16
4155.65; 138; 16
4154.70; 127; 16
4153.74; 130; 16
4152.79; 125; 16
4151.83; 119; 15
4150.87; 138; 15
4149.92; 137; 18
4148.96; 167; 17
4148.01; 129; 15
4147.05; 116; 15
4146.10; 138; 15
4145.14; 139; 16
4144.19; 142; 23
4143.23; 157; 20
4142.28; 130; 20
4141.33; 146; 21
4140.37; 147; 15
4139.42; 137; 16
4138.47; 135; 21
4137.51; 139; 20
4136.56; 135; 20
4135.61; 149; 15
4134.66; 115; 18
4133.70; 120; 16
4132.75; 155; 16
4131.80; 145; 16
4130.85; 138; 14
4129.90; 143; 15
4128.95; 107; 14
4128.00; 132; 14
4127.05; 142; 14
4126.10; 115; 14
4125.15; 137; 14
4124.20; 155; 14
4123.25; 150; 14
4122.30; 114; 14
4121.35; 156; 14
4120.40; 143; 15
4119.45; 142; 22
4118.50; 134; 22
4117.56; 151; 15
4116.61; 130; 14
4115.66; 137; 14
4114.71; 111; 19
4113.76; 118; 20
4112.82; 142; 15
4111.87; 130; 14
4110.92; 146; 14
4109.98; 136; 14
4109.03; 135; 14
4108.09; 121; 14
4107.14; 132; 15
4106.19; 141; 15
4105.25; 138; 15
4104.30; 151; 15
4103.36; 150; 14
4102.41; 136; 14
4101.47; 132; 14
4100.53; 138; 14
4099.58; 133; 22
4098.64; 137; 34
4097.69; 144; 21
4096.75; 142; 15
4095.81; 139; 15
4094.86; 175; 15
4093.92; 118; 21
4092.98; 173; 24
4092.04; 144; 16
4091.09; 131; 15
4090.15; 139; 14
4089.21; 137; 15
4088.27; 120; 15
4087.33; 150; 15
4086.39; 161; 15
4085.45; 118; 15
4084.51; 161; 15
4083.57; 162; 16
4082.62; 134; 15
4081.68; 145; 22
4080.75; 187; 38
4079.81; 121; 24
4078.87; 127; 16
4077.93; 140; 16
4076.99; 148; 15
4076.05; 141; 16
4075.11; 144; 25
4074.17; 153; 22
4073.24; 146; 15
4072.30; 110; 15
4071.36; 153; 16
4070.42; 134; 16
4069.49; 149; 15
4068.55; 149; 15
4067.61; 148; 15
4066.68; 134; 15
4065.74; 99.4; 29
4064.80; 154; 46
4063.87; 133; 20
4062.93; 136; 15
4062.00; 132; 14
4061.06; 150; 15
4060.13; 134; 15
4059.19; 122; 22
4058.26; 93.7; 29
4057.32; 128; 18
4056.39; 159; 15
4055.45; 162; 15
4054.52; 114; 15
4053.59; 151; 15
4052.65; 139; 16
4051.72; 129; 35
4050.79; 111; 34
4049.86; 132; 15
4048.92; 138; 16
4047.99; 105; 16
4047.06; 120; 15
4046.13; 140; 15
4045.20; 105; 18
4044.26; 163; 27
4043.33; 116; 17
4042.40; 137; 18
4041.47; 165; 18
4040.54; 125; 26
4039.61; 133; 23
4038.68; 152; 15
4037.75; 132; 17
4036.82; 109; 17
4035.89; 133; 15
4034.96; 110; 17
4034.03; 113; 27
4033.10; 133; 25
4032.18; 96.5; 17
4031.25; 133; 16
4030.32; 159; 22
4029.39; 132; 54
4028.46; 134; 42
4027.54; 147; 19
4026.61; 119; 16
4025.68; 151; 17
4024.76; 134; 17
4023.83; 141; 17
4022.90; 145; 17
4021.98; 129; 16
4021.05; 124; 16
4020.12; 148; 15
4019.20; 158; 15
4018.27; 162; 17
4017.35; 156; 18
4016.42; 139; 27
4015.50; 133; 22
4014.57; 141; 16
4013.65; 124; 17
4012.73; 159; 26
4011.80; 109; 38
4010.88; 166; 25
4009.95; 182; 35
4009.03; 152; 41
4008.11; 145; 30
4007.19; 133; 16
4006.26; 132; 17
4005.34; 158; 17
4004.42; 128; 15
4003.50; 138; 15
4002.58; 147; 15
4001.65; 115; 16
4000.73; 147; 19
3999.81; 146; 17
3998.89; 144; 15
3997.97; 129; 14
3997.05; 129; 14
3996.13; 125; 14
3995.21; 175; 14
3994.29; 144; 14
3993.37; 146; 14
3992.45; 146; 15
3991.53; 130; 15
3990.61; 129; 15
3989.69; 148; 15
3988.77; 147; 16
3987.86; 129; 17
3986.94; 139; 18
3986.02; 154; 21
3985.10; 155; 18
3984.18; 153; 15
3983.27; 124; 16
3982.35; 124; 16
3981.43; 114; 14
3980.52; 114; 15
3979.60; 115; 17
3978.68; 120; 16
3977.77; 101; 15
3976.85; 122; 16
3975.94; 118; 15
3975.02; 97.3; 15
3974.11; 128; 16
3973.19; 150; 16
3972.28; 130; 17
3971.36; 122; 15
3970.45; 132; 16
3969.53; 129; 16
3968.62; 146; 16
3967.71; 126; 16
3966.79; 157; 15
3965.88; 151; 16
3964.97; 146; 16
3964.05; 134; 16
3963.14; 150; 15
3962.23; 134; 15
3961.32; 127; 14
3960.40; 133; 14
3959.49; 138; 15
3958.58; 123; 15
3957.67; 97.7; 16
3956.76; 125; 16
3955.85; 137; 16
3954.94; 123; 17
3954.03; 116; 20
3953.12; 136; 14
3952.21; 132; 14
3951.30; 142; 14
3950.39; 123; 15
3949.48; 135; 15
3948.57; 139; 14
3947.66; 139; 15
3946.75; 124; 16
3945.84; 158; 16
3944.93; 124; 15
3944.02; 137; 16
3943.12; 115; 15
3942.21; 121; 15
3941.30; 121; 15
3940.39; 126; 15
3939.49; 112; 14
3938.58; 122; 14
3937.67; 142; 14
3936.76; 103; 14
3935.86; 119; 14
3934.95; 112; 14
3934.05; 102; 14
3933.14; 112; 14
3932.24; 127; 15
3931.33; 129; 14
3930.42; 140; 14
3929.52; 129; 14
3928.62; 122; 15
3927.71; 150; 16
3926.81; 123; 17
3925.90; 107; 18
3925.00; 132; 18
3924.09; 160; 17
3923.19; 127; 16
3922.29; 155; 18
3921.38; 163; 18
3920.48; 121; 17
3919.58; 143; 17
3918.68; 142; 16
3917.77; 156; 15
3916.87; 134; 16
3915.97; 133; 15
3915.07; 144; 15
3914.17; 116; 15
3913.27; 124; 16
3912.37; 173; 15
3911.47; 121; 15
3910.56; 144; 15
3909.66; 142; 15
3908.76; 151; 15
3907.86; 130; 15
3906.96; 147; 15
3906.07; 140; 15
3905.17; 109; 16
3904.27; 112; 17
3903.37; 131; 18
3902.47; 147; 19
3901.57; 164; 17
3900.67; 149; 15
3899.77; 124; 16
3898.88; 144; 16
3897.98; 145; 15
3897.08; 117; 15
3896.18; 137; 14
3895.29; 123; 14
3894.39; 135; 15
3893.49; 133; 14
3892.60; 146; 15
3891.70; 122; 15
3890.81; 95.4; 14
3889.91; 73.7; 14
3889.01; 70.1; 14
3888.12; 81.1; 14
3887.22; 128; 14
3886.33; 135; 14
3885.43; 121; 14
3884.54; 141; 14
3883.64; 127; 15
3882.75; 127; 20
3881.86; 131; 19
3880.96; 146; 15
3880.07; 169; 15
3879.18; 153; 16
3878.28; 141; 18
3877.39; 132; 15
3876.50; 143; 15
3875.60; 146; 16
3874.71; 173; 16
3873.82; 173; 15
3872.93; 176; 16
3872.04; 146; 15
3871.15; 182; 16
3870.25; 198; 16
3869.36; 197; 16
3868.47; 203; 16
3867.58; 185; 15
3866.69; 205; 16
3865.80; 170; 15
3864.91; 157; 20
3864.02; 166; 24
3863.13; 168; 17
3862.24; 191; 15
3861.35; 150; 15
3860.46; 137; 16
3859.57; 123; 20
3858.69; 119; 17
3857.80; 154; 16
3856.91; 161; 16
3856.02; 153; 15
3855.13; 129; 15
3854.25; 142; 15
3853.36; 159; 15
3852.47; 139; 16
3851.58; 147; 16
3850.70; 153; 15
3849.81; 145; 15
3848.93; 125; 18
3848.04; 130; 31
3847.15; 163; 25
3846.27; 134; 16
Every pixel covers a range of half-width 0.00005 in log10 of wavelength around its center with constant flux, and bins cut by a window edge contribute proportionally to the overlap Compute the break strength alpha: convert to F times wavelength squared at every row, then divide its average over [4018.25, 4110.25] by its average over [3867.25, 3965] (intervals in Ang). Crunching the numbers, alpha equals 1.09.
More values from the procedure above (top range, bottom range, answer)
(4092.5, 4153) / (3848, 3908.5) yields 1.08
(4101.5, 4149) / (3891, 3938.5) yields 1.14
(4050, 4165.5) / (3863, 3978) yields 1.12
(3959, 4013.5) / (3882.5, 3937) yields 1.09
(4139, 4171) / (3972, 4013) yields 1.09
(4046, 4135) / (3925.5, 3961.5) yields 1.17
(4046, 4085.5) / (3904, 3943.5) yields 1.13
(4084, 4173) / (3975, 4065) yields 1.08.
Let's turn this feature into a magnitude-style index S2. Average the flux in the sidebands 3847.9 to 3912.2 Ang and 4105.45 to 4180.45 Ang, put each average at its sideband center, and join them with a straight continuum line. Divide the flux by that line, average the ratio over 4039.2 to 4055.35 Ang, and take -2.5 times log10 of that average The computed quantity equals 0.063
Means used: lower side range 144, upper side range 137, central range 131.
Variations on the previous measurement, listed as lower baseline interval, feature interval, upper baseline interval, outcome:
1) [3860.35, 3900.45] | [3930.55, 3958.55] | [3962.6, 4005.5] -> 0.11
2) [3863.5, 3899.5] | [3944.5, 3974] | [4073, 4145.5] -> 0.07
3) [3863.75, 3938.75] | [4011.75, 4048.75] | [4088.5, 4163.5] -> 0.03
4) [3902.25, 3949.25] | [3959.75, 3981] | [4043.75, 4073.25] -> 0.02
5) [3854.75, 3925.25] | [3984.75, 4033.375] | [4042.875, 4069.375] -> -0.04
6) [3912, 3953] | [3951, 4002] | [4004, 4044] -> 0.01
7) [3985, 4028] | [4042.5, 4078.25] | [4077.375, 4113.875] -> 0.05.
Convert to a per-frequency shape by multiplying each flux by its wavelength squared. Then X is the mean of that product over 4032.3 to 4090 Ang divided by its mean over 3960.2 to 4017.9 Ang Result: 1.03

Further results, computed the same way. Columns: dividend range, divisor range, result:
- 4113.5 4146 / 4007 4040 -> 1.04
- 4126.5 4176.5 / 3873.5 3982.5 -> 1.17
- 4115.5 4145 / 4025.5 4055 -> 1.11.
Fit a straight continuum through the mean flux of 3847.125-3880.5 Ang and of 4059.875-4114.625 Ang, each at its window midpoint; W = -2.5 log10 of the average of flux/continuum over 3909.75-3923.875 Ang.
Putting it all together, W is 0.10 mag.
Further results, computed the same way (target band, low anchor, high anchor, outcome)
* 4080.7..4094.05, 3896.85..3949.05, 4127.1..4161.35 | -0.07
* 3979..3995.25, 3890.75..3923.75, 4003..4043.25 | 0.01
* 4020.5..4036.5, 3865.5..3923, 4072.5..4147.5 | 0.07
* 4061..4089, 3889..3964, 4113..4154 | -0.05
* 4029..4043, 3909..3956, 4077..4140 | 0.04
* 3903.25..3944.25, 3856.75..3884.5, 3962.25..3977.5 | 0.11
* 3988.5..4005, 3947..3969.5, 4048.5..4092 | -0.03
